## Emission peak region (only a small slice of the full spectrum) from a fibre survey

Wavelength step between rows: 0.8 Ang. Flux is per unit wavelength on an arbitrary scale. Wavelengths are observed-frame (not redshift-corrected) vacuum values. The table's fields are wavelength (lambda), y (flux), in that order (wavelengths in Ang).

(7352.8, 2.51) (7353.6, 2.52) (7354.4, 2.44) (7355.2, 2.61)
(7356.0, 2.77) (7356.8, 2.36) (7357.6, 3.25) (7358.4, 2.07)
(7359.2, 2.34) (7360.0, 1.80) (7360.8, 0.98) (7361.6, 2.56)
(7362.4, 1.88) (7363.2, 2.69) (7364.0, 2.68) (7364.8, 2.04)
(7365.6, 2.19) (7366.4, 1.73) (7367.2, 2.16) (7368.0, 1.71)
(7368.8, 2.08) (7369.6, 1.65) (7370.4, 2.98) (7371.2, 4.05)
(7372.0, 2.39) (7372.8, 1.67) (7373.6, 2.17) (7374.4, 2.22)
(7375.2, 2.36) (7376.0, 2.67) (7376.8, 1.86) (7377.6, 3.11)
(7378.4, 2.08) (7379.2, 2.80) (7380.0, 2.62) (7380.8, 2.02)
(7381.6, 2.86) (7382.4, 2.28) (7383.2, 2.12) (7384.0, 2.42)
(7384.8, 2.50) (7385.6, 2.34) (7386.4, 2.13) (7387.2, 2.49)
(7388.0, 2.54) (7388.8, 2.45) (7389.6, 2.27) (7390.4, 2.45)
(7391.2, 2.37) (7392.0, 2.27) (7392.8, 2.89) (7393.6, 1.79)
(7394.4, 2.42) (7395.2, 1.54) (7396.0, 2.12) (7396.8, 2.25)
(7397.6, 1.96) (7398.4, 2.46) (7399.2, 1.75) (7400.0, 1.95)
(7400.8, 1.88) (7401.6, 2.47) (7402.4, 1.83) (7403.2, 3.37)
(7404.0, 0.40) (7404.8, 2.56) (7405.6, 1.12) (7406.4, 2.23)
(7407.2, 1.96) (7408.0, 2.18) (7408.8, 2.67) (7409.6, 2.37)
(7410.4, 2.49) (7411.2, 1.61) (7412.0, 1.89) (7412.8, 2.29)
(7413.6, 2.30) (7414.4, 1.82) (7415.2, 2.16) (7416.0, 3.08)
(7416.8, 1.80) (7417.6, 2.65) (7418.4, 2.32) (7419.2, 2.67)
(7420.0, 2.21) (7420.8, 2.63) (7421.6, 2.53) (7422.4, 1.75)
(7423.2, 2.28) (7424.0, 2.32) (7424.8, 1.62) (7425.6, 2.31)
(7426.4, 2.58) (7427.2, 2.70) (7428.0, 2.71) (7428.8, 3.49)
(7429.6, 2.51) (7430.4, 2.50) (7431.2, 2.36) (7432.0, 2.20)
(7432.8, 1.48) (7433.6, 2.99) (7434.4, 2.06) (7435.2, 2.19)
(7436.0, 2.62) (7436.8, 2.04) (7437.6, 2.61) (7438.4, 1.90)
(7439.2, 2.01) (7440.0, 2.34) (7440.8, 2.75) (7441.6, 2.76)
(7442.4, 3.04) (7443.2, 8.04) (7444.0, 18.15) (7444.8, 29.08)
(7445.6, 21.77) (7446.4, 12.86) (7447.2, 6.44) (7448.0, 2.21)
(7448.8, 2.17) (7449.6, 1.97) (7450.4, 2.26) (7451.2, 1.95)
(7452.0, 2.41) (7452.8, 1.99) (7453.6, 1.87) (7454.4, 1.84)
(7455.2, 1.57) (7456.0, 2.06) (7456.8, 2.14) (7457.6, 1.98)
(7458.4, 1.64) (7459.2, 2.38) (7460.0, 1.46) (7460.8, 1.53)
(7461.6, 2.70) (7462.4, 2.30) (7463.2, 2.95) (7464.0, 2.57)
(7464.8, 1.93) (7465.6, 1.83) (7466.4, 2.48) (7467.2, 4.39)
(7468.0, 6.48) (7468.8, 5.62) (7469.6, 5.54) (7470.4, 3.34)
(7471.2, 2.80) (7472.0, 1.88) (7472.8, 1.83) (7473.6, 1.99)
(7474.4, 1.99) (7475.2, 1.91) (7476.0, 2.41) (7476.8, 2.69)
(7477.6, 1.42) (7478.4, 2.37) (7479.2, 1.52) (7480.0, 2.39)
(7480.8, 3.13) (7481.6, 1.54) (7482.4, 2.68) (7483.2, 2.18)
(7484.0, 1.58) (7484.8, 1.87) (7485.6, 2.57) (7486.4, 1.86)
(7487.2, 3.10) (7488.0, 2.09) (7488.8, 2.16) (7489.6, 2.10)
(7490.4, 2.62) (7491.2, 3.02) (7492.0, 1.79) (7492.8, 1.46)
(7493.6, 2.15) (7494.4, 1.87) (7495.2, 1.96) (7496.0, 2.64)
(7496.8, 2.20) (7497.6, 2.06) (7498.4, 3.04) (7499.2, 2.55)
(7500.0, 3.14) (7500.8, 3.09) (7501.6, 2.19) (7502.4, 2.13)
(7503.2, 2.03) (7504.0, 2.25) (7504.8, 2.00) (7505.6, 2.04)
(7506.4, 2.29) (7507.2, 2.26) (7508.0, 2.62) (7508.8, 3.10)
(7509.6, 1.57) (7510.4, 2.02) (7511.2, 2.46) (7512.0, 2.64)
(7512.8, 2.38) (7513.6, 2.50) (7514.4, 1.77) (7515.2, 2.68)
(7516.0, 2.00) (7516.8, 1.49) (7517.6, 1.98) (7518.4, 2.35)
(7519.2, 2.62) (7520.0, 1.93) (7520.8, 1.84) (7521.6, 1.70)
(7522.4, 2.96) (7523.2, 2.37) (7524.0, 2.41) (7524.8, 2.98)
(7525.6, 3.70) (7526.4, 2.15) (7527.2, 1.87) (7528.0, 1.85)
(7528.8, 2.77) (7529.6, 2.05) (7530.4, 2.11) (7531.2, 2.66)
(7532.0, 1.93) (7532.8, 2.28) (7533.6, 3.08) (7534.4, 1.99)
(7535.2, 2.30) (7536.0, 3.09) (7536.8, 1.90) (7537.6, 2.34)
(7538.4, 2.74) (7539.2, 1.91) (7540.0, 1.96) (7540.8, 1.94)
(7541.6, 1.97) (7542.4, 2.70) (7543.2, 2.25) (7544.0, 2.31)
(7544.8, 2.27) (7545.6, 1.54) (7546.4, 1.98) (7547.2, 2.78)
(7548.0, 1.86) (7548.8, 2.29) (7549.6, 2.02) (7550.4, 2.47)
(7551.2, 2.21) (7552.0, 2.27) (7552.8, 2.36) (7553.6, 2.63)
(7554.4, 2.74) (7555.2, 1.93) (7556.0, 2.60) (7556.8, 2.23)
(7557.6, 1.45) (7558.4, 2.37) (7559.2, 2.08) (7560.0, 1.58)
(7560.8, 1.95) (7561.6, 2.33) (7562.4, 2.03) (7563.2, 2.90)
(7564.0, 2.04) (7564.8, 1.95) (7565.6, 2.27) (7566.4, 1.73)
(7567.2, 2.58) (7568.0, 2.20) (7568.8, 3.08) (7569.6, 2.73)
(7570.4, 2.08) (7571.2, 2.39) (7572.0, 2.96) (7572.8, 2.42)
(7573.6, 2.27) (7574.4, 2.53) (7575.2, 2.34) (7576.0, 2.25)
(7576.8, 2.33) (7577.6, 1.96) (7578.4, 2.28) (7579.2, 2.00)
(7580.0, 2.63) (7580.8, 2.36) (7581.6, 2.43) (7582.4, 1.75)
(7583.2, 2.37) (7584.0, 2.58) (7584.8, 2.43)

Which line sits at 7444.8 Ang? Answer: H-alpha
